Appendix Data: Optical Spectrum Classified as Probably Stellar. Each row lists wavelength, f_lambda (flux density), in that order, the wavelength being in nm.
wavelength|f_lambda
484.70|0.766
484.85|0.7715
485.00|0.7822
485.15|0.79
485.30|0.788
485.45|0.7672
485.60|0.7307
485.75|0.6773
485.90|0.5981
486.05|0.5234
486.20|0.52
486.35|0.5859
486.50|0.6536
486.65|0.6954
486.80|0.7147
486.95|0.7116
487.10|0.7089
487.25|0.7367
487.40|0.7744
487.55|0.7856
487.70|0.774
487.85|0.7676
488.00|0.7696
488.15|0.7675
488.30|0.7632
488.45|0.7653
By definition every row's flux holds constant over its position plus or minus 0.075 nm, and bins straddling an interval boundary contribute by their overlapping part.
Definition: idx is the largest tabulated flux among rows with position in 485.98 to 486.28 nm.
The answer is 0.5234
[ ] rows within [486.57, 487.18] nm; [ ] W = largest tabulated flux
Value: 0.7147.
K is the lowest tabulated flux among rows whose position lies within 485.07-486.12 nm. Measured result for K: 0.5234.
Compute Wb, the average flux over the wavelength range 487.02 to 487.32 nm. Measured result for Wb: 0.722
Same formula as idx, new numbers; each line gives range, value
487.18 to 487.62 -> 0.7856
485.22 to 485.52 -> 0.788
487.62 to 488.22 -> 0.774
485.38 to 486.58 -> 0.7672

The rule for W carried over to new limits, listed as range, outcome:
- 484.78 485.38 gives 0.79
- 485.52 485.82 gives 0.7307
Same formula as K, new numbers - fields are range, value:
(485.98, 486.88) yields 0.52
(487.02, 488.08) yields 0.7089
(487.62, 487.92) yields 0.7676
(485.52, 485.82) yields 0.6773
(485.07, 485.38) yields 0.788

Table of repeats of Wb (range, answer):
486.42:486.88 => 0.687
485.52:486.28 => 0.611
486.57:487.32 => 0.713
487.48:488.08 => 0.774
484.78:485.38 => 0.783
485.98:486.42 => 0.543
